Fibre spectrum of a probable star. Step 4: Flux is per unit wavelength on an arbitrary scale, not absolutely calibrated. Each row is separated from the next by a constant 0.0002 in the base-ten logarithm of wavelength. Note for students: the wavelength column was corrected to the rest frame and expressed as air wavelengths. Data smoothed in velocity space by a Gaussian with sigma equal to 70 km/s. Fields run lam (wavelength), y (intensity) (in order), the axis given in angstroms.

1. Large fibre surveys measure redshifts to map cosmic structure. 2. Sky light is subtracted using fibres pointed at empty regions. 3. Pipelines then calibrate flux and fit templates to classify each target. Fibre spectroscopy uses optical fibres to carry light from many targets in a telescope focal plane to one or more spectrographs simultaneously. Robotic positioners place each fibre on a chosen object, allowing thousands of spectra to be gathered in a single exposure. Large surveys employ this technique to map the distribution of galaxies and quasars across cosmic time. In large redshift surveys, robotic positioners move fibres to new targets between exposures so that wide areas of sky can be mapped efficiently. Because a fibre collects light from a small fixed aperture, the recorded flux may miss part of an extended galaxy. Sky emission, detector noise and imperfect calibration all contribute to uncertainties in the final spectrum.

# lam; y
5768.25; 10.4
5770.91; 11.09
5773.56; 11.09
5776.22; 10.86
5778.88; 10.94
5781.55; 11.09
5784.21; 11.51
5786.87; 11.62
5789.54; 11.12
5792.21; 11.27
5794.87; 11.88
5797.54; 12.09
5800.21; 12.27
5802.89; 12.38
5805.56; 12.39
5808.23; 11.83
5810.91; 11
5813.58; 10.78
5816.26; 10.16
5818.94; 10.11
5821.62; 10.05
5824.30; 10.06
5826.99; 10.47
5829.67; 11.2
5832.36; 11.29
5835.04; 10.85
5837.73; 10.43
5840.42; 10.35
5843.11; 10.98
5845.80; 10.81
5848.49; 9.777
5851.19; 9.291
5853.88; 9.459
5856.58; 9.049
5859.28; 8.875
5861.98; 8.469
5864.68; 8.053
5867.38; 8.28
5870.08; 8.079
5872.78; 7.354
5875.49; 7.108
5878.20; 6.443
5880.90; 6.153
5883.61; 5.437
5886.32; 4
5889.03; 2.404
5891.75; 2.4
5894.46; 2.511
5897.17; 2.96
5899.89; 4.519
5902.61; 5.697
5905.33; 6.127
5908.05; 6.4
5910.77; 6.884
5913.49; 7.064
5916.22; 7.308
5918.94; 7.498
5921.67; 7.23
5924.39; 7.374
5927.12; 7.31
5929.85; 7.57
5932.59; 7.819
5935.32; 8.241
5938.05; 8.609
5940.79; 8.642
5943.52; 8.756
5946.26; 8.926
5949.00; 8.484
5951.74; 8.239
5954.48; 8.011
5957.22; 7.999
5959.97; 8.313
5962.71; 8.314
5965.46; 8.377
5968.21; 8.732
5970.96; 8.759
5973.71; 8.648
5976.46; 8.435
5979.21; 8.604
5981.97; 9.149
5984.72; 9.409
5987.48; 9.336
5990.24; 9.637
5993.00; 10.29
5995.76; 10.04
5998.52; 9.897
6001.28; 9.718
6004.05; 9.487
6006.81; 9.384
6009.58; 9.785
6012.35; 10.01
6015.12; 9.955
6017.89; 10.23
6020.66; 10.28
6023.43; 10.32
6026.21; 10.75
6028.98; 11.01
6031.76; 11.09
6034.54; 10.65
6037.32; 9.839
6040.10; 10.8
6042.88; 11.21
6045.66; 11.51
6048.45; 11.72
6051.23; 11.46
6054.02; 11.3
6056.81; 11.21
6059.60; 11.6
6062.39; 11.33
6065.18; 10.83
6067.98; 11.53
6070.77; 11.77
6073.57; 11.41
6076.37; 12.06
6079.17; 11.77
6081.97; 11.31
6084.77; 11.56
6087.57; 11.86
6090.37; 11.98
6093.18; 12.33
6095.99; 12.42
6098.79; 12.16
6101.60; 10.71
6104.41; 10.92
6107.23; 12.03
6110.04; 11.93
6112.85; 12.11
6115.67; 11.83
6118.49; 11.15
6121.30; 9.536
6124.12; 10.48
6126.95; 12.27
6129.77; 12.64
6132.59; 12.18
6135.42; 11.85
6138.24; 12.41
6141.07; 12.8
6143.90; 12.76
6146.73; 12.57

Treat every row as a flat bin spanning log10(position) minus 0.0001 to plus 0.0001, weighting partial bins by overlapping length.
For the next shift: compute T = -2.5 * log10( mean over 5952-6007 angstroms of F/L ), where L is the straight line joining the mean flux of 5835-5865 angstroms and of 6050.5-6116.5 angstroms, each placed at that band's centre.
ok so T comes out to 0.20 mag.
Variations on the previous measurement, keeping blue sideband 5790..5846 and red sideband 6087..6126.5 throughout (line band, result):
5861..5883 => 0.446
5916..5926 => 0.460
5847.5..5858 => 0.188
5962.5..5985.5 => 0.285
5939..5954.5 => 0.301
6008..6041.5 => 0.102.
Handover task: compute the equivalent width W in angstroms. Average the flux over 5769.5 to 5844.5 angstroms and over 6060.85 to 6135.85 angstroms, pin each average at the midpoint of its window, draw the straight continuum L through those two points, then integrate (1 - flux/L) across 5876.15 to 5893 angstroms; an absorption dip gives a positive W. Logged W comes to 10.0 angstroms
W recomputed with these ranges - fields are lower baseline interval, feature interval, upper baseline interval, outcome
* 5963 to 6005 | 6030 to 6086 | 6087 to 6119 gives -2.5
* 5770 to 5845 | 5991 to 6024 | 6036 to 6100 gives 4.3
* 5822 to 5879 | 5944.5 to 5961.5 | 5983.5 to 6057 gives 2.8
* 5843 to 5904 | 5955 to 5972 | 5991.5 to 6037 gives 1.1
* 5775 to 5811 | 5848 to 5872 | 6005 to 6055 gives 5.5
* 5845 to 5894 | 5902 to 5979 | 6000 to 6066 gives 7.2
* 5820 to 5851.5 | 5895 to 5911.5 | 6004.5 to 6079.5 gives 8.4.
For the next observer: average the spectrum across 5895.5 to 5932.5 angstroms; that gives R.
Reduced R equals 6.47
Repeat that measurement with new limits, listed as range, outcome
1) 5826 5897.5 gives 7.92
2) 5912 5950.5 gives 7.92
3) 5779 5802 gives 11.6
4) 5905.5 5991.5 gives 8.17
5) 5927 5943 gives 8.13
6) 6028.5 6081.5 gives 11.3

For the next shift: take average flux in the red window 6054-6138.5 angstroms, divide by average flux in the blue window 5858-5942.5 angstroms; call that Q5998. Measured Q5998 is 1.8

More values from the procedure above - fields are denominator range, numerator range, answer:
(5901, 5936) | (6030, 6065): 1.57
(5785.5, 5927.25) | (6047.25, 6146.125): 1.36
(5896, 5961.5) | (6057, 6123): 1.57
